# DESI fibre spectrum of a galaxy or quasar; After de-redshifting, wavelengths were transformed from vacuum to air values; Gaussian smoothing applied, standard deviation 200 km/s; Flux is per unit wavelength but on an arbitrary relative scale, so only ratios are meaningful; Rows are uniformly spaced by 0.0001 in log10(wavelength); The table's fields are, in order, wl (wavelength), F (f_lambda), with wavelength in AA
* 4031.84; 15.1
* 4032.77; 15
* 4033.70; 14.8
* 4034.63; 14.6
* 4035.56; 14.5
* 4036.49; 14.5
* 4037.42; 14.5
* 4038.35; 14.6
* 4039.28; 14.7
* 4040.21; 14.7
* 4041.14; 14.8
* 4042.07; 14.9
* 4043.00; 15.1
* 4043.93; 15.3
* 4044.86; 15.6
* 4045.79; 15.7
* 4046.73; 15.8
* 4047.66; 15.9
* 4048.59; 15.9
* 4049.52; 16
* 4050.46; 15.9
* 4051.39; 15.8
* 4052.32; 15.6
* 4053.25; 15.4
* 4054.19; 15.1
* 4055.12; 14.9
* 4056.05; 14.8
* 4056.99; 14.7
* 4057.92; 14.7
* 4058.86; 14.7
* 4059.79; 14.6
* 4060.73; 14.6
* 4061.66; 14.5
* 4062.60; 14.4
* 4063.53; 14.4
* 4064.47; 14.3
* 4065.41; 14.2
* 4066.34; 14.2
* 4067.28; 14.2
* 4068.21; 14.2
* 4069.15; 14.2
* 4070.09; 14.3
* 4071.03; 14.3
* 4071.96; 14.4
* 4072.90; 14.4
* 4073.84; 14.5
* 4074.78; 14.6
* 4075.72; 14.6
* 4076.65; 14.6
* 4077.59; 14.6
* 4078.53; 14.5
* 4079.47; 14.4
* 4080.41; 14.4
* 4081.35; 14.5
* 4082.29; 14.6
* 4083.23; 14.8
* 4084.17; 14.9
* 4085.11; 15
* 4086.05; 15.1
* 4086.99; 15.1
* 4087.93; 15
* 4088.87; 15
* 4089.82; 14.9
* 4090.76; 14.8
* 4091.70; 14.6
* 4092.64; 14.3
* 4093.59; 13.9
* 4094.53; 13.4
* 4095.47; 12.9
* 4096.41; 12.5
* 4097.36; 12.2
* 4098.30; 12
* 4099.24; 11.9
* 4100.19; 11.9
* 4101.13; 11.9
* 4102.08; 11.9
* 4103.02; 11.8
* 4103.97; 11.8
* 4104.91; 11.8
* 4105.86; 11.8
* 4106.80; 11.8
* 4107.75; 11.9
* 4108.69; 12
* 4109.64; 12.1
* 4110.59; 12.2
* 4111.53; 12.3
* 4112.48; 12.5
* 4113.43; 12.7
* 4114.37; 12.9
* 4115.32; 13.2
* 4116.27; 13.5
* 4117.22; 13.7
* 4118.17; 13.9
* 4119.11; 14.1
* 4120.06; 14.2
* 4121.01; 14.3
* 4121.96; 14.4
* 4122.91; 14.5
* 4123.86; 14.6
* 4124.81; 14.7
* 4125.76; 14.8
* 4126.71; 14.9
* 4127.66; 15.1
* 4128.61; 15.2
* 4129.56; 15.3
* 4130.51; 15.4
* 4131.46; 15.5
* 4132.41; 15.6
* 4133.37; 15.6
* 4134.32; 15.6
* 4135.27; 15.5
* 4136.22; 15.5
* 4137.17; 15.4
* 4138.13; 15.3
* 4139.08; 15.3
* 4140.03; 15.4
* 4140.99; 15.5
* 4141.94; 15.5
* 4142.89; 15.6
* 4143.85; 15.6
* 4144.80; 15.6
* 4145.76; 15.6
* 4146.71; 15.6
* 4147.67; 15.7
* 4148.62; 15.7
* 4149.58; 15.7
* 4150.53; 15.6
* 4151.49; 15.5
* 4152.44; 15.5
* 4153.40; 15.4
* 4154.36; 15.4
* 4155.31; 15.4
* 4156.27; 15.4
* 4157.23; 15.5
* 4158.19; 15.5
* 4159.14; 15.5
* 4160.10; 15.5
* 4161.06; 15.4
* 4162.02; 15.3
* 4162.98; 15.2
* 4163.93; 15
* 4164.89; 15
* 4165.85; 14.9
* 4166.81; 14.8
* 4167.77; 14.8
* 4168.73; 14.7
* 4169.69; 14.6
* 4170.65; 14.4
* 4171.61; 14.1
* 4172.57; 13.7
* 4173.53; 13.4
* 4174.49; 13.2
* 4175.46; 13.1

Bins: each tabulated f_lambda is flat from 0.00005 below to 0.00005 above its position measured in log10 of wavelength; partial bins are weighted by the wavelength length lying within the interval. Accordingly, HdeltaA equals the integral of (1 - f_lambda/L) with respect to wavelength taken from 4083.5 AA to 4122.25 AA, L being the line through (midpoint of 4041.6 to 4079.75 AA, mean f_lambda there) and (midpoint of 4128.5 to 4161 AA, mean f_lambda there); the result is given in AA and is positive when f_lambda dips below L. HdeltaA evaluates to 5.0 AA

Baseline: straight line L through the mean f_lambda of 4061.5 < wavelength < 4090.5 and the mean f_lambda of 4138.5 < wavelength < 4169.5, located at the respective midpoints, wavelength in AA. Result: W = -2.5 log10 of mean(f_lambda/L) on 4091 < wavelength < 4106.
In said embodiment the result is 0.17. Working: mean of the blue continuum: 14.6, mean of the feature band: 12.6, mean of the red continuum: 15.4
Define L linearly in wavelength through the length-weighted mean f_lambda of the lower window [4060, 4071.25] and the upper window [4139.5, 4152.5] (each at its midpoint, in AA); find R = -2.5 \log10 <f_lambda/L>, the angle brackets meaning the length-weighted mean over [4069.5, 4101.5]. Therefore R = 0.04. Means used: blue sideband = 14.3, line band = 14.1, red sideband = 15.6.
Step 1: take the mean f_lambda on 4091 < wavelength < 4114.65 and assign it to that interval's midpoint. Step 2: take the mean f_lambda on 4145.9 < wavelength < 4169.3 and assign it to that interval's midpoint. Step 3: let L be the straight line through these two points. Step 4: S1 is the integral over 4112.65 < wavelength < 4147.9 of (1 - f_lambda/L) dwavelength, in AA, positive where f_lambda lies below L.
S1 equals -2.4 AA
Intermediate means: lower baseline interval 12.5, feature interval 14.9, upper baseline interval 15.3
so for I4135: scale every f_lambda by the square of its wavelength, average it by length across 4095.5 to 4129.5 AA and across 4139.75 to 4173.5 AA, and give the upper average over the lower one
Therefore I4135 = 1.19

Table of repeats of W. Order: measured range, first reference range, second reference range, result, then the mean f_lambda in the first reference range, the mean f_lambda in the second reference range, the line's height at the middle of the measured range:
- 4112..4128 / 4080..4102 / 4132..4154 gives 0.06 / 13.9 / 15.5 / 14.8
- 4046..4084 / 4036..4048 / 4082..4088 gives 0.02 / 15.1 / 14.9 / 15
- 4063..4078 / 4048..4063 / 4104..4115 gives -0.01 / 15.1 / 12.2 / 14.3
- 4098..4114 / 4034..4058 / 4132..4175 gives 0.25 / 15.2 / 15.2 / 15.2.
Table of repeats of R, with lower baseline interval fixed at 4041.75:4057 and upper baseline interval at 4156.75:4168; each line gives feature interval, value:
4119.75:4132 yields 0.03 mag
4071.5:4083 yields 0.06 mag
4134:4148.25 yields -0.02 mag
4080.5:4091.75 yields 0.04 mag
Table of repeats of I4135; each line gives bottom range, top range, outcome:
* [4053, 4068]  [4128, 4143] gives 1.10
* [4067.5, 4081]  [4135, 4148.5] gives 1.11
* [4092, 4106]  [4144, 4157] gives 1.28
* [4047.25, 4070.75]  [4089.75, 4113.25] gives 0.86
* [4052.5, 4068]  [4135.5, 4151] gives 1.11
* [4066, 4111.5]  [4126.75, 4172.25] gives 1.16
